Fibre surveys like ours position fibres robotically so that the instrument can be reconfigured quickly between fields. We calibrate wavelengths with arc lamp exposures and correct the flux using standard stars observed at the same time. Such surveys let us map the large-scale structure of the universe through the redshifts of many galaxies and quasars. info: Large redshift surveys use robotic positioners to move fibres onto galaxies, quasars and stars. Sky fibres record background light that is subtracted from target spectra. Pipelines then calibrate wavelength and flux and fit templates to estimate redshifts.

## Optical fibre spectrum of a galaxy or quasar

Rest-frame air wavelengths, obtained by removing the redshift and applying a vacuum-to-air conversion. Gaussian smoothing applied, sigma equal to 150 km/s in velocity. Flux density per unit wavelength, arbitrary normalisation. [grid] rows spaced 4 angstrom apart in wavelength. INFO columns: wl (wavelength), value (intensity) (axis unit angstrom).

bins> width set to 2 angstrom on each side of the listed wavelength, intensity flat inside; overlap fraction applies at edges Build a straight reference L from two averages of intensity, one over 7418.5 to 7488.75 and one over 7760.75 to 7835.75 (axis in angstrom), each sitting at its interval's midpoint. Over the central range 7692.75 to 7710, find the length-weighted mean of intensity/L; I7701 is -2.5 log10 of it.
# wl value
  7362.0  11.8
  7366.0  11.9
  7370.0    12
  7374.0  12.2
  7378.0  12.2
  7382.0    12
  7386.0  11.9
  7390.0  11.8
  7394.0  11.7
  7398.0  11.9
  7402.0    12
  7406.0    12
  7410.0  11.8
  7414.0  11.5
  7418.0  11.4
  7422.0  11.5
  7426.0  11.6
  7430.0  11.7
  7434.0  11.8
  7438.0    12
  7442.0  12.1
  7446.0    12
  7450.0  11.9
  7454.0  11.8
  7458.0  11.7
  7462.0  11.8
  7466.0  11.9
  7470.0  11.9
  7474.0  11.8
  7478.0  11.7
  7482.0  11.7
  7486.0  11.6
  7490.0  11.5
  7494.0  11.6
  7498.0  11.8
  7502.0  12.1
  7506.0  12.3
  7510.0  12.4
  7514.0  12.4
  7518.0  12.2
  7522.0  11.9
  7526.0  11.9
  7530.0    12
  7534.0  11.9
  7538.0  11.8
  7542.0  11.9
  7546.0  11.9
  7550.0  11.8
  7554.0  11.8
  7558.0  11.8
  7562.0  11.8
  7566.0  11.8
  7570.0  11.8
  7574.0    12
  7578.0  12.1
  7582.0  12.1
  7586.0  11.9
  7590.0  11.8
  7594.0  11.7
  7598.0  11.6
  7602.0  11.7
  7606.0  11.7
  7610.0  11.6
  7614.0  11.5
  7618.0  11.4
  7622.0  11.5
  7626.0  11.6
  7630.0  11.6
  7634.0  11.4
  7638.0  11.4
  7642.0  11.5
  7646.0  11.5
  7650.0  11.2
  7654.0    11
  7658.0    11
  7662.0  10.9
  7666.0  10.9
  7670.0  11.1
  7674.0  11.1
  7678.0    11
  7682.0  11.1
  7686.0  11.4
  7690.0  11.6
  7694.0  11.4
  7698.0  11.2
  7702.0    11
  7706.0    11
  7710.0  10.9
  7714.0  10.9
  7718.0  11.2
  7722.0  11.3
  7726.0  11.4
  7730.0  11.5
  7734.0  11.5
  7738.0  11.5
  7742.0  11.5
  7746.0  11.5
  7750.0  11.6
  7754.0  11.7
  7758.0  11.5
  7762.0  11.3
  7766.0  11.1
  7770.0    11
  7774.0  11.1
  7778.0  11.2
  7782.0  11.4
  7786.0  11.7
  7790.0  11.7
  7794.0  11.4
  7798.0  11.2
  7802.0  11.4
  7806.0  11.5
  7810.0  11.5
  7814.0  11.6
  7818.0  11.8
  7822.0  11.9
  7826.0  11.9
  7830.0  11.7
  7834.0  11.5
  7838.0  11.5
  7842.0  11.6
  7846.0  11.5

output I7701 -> 0.043 mag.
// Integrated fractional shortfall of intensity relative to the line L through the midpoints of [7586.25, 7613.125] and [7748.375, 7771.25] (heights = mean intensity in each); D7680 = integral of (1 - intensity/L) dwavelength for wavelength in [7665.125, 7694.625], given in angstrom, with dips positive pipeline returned 0.84 angstrom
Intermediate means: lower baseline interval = 11.7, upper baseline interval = 11.4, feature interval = 11.2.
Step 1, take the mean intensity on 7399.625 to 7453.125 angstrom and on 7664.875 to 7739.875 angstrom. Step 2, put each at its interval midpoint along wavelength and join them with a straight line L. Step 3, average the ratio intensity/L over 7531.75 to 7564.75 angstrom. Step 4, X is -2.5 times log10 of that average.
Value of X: -0.03 mag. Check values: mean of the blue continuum 11.8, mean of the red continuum 11.2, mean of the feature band 11.8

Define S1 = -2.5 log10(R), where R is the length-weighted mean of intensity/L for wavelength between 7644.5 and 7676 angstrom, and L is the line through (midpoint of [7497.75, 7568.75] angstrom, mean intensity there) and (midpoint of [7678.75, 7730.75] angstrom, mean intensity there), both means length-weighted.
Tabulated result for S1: 0.03 mag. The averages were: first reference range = 12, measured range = 11.1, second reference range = 11.2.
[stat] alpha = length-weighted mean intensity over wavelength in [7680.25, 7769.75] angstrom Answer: 11.3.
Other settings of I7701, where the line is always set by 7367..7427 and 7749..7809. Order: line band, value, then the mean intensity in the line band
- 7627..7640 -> 0.01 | 11.5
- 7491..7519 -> -0.03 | 12.1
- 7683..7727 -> 0.03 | 11.2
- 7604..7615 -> 0.00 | 11.6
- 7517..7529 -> -0.03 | 12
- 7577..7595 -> -0.03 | 11.9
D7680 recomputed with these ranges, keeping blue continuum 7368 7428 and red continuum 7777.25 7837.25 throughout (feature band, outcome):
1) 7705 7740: 1.1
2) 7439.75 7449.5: -0.2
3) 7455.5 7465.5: 0.0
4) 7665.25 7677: 0.6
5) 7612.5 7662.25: 1.4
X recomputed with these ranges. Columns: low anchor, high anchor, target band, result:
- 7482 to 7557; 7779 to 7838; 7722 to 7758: 0.01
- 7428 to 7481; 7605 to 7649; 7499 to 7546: -0.03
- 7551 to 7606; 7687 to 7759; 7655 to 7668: 0.06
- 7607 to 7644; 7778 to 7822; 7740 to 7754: 0.00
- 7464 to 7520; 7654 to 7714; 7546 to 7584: -0.03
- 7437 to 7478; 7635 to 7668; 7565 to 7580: -0.04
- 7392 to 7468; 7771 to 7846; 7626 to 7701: 0.04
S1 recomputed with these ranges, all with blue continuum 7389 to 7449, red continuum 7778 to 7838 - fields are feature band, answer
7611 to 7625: 0.02 mag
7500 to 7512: -0.05 mag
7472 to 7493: 0.01 mag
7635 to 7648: 0.02 mag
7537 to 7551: -0.01 mag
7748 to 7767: 0.01 mag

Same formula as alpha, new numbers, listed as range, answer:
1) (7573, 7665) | 11.5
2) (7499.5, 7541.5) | 12.1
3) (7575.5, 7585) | 12.1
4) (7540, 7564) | 11.8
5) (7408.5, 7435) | 11.6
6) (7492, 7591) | 12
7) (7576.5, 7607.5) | 11.8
